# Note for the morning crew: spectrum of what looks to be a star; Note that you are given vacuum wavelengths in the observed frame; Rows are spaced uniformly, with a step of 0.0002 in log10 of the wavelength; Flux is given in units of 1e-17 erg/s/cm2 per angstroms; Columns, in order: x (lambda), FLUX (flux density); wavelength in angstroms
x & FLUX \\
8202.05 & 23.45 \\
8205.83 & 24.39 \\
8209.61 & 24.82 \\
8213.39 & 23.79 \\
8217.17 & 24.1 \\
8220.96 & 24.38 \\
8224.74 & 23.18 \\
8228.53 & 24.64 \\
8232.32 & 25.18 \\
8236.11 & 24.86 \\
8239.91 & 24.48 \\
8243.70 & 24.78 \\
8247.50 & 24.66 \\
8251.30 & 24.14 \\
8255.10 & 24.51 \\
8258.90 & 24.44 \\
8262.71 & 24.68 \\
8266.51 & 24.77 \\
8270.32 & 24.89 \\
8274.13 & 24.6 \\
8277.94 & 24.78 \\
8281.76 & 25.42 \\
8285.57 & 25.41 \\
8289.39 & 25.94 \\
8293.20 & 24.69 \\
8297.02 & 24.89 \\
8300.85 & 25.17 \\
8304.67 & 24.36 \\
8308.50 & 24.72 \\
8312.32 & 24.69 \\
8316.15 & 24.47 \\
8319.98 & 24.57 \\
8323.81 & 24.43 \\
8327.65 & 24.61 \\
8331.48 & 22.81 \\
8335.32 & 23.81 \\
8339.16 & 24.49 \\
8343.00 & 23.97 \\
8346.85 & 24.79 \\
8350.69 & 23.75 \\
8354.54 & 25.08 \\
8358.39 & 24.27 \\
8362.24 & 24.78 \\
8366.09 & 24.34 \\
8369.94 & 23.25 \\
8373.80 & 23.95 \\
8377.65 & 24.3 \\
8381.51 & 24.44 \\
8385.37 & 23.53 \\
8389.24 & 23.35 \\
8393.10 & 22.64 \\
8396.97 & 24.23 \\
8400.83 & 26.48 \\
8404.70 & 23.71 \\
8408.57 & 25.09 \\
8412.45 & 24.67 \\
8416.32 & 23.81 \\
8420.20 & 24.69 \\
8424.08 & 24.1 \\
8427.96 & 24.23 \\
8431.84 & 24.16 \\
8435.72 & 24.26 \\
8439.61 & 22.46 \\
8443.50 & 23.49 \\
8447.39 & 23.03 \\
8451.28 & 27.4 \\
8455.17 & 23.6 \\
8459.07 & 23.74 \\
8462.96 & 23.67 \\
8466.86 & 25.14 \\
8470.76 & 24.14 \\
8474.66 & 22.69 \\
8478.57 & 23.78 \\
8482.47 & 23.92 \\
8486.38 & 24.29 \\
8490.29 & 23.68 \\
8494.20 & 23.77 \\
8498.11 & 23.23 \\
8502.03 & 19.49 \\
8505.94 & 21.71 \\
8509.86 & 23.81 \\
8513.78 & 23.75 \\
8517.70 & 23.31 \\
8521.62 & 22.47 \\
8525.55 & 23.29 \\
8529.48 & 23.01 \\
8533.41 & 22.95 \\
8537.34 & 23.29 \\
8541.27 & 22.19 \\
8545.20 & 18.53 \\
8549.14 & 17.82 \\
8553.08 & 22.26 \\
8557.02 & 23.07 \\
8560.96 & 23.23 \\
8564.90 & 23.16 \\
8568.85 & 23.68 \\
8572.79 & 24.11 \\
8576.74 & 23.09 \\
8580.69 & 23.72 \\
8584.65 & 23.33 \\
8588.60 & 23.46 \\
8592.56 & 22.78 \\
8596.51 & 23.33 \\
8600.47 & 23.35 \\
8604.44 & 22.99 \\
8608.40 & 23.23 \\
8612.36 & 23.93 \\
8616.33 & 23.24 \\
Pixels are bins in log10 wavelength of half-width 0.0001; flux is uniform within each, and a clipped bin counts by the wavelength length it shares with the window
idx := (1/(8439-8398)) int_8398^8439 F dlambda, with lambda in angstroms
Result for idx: 24.4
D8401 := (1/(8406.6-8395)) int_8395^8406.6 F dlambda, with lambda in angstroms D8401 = 24.8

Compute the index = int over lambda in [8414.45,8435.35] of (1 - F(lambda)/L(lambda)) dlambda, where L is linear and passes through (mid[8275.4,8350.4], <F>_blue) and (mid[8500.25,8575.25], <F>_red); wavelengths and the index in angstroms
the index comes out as -0.6 angstroms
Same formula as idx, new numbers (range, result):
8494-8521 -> 22.6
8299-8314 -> 24.7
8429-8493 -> 24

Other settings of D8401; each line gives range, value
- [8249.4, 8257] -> 24.3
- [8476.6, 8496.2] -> 23.9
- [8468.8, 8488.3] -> 23.8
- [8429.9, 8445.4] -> 23.6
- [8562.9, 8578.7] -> 23.5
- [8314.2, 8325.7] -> 24.5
